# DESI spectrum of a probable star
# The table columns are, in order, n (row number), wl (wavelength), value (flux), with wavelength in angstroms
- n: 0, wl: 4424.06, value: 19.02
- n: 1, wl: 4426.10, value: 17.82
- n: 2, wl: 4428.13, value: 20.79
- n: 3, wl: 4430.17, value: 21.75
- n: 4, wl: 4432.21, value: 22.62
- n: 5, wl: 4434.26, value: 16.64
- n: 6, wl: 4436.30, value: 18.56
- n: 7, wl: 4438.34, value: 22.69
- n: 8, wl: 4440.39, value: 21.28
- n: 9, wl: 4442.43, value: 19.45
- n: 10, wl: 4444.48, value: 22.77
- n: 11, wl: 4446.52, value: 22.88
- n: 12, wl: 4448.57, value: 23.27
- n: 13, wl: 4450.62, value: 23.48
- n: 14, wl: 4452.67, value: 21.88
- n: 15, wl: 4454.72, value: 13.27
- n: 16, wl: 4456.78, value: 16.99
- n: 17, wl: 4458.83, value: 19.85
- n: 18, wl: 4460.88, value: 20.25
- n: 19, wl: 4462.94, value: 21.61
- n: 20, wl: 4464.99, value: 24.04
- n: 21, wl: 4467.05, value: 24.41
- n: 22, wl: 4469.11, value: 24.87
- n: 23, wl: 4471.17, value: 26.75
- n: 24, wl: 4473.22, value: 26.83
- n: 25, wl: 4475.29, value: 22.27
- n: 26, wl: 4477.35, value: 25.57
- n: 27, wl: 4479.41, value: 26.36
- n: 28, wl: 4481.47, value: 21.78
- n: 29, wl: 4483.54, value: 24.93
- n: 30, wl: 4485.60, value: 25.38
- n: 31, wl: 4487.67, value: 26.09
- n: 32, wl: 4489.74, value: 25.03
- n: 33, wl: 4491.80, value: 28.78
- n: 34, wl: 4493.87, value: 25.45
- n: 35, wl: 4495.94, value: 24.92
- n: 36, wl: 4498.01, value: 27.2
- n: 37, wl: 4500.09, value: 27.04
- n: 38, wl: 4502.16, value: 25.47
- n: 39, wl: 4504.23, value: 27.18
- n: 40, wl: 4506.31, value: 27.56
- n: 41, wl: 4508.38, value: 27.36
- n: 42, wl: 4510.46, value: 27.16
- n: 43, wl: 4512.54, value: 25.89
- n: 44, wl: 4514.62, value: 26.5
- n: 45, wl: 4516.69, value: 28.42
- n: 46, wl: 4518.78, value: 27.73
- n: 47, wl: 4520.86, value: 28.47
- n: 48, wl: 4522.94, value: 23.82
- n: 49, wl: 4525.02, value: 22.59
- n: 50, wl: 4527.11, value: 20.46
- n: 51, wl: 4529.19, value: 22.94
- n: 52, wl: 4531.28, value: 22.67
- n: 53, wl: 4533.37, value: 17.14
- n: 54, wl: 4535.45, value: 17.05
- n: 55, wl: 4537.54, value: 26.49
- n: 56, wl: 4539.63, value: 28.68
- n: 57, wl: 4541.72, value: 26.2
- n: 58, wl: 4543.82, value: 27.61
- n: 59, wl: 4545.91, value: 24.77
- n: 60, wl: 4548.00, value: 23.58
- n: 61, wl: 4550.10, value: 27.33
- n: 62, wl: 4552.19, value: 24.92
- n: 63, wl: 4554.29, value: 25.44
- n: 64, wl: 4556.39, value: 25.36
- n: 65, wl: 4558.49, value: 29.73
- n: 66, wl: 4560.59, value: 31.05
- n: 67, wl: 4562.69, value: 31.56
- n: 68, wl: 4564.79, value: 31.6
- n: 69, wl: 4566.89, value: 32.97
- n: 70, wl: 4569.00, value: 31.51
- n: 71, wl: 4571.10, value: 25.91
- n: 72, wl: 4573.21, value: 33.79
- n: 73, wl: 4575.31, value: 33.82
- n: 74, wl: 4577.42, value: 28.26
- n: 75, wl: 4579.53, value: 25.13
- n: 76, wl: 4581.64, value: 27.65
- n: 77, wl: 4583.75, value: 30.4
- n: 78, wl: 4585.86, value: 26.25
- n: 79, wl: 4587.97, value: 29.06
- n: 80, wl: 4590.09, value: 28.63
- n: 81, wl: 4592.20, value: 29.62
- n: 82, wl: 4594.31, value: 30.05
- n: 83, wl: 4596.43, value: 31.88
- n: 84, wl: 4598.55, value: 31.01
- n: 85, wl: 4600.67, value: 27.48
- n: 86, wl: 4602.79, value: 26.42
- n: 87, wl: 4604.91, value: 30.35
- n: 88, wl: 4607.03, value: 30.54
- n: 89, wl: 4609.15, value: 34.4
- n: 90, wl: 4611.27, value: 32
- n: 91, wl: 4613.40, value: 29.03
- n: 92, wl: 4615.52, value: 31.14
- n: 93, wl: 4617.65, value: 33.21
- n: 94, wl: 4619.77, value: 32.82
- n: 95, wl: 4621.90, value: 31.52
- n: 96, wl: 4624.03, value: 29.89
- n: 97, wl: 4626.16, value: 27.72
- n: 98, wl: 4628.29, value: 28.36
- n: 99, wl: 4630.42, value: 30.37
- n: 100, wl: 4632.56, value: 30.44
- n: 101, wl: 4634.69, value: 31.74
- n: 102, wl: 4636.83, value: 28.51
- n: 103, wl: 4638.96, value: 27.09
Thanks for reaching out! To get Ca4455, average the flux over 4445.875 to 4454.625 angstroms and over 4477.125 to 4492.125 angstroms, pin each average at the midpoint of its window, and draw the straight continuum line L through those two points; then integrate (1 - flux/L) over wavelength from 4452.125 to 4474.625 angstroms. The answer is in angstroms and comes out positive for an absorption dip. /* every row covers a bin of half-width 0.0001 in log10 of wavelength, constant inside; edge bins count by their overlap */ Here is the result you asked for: 1.3 angstroms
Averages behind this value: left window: 21.9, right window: 25.3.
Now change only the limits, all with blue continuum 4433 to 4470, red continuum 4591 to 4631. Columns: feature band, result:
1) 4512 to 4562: 1.5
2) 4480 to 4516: -3.6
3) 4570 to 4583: -0.4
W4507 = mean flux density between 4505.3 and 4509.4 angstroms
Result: 27.5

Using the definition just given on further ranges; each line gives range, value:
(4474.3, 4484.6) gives 24.2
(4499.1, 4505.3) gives 26.6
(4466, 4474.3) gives 25.7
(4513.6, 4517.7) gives 27.5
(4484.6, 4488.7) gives 25.7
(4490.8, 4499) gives 26.6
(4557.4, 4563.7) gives 30.7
